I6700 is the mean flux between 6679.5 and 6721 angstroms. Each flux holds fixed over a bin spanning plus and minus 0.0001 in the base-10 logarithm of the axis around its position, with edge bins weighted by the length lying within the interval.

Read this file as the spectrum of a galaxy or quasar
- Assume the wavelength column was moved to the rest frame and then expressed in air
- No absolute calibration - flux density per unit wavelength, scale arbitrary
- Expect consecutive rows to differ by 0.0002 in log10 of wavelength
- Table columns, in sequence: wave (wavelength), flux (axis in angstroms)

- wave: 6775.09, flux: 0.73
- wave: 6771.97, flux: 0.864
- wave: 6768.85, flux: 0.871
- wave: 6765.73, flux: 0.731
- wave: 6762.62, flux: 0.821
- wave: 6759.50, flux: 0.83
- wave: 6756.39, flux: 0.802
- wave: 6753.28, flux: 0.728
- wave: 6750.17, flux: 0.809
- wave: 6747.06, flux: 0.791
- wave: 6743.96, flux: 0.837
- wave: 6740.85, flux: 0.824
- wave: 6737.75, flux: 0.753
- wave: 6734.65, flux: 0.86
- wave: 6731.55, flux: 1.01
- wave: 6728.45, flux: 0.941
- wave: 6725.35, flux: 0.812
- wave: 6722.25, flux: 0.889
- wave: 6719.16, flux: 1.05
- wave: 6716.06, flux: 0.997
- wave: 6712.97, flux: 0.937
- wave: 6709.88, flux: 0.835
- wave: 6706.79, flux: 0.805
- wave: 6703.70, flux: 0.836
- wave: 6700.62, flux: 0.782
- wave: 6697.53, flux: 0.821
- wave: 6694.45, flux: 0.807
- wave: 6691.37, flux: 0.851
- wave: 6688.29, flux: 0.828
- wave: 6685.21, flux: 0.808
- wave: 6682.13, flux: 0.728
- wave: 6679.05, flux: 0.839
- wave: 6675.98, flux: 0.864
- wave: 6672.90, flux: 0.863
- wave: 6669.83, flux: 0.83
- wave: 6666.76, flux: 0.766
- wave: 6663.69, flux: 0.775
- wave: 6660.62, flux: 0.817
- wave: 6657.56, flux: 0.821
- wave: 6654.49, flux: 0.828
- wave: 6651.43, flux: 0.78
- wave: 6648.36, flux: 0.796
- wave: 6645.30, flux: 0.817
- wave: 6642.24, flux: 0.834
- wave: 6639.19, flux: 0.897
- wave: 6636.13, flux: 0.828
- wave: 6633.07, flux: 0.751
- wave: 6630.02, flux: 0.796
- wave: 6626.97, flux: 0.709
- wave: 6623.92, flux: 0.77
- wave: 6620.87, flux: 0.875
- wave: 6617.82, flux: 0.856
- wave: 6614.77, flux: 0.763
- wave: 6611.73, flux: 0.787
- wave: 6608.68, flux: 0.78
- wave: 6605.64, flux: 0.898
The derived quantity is 0.853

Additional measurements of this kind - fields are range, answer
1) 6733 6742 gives 0.815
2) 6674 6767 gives 0.841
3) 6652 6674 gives 0.812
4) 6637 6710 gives 0.818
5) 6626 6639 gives 0.787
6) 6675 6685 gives 0.807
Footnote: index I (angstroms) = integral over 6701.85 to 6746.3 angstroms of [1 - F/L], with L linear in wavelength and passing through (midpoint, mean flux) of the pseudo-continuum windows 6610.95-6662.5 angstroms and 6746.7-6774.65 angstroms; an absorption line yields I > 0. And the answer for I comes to -4.3 angstroms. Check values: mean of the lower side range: 0.808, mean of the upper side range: 0.803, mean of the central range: 0.882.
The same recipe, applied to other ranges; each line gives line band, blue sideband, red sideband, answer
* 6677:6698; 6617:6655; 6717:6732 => 1.7 angstroms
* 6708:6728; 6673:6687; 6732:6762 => -2.6 angstroms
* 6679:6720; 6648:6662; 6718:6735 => 1.7 angstroms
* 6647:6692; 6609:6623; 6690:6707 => 0.2 angstroms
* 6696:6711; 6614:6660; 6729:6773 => 0.1 angstroms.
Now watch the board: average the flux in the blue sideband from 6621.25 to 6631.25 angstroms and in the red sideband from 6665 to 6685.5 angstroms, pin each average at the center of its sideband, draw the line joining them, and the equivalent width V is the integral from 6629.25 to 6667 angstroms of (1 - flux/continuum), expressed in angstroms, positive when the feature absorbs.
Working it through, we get -1.0 angstroms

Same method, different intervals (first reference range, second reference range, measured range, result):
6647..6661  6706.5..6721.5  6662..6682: 0.7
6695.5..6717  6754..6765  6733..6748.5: 0.1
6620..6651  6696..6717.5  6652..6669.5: 0.5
